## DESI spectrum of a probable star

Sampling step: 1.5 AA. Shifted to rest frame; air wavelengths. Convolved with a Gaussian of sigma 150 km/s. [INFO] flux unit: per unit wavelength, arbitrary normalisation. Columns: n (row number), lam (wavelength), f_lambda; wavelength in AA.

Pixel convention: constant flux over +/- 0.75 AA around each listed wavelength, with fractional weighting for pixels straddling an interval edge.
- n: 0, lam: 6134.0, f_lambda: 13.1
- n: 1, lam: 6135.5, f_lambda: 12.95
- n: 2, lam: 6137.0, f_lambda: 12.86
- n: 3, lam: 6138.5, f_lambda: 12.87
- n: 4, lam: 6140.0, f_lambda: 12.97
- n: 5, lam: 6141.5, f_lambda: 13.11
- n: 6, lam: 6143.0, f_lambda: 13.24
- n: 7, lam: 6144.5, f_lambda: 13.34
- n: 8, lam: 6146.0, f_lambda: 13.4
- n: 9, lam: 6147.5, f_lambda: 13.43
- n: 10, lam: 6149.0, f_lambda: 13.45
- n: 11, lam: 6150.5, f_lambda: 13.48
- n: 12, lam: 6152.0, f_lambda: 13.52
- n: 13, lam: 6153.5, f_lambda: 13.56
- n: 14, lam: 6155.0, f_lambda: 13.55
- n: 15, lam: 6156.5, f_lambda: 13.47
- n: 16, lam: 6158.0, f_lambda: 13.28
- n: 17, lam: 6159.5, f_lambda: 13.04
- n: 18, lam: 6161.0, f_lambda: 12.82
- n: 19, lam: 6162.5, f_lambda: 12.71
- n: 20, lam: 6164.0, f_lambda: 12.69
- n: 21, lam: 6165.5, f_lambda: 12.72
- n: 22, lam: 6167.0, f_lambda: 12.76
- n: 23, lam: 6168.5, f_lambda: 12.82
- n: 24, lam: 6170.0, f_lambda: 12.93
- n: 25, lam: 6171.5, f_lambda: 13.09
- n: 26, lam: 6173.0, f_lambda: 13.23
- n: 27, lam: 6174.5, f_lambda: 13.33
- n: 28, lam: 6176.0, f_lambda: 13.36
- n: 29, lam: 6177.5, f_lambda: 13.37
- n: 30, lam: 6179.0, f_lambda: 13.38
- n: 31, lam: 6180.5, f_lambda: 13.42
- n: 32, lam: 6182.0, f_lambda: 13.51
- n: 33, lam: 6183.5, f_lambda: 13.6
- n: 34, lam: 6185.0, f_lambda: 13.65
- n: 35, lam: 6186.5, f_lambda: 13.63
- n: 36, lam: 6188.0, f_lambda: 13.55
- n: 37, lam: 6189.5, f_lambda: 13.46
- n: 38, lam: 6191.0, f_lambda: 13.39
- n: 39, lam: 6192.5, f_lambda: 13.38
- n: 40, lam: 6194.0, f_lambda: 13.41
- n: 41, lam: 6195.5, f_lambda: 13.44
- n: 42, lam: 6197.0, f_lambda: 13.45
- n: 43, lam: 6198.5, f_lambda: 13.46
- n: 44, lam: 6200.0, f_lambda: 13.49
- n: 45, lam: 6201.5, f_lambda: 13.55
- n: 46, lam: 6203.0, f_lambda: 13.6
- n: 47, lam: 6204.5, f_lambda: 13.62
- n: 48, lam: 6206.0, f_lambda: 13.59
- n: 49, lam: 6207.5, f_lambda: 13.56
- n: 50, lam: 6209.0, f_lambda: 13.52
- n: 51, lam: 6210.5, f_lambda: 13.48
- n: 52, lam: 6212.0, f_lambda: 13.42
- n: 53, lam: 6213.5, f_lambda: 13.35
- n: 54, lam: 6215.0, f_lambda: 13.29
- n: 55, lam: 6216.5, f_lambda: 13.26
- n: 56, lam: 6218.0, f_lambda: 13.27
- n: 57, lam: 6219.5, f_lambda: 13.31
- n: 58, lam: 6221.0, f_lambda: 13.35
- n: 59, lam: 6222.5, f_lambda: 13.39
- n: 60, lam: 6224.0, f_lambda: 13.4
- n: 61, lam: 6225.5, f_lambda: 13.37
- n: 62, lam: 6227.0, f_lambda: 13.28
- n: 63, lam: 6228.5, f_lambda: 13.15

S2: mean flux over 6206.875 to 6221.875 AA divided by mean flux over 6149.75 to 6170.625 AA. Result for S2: 1.02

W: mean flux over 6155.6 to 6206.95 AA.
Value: 13.3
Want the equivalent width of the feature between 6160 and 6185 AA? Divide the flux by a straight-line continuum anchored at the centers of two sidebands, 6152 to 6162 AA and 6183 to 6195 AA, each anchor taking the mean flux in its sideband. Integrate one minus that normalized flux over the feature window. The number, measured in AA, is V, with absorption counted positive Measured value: 0.51 AA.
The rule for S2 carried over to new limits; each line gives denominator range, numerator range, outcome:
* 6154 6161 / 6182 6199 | 1.02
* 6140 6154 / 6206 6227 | 1.00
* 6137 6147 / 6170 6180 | 1.01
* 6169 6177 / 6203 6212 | 1.03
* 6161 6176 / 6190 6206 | 1.04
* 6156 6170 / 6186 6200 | 1.04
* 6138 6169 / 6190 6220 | 1.02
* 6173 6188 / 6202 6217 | 1.00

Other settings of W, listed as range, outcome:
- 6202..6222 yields 13.4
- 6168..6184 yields 13.3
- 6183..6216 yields 13.5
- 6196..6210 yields 13.5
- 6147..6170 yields 13.1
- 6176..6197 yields 13.5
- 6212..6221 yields 13.3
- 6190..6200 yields 13.4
